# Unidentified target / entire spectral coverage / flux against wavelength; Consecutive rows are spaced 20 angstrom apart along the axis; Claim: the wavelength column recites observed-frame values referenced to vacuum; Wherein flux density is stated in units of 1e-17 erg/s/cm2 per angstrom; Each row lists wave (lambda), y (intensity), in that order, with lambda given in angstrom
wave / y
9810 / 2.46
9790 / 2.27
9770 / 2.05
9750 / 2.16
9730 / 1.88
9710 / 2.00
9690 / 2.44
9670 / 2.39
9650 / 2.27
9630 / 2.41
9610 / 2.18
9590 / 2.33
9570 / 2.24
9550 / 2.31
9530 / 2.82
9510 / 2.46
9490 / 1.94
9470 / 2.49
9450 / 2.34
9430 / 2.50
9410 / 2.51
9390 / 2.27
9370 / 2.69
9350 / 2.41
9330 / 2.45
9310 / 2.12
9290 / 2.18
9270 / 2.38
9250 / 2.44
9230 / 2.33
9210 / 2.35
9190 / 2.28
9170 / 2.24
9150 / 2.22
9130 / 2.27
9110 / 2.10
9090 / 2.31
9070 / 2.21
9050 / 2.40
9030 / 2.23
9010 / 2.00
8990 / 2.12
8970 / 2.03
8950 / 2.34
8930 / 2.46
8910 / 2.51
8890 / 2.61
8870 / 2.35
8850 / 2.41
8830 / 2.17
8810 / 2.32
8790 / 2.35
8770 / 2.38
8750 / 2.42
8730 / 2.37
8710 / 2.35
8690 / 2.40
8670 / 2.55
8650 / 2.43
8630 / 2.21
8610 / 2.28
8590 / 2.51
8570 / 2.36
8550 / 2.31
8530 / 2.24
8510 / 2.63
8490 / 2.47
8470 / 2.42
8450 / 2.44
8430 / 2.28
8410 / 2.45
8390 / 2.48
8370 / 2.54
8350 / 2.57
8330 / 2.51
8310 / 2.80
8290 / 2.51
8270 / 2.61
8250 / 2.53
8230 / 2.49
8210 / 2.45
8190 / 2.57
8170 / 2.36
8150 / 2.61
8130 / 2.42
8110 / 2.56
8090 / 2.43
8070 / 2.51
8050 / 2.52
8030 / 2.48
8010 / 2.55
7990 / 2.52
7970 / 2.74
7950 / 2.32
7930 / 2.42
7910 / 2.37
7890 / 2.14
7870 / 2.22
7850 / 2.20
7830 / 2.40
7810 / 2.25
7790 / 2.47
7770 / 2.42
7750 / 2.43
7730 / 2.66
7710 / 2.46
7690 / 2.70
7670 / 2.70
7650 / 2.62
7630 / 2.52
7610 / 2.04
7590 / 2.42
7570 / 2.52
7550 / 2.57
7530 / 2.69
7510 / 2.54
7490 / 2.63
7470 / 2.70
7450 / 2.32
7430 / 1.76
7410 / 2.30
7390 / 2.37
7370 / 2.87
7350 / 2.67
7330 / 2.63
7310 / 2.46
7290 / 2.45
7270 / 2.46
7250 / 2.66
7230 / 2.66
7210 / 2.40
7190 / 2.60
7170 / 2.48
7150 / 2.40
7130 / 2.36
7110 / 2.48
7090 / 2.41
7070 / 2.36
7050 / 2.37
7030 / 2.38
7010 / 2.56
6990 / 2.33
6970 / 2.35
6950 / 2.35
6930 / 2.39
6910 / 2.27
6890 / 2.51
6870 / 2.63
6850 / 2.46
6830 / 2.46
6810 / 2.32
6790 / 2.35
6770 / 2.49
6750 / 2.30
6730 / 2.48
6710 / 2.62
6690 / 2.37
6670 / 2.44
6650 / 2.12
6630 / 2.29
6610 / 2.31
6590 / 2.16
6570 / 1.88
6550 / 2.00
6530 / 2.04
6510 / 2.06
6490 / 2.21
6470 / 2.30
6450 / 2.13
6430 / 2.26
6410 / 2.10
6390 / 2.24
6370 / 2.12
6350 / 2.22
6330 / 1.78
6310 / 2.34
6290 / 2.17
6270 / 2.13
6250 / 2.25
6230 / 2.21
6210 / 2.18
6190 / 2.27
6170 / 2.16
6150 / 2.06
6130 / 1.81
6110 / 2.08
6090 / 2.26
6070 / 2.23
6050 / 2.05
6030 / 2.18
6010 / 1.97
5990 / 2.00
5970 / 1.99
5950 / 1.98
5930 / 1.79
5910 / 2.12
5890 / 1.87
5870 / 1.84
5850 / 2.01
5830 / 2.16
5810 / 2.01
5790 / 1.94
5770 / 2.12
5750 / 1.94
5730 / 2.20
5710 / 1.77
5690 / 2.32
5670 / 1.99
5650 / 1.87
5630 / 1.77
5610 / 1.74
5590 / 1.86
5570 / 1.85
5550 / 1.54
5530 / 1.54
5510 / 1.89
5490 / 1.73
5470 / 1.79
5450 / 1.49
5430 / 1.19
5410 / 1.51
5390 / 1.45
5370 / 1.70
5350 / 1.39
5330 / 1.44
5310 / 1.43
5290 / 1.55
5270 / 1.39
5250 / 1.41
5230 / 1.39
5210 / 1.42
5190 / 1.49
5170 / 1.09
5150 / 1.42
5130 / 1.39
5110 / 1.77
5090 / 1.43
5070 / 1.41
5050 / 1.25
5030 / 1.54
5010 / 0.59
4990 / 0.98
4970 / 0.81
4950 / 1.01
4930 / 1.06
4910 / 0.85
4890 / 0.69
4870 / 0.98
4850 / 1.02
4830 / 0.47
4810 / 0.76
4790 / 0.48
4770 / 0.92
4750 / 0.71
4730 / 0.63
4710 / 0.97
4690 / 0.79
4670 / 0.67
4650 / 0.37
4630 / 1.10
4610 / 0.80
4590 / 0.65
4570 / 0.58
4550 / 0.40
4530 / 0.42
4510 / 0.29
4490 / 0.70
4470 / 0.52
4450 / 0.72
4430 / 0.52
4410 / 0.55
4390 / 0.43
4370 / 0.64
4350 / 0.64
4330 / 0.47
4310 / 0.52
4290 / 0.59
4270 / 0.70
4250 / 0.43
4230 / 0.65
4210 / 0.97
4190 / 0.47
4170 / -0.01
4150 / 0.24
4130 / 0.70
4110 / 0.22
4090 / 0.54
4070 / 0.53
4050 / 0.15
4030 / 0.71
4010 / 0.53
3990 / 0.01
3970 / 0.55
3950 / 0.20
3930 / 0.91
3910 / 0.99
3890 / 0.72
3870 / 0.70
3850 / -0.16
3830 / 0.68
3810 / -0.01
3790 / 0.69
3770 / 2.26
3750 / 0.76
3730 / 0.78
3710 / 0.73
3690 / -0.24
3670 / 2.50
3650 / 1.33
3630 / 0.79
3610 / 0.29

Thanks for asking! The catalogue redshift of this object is 0.26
